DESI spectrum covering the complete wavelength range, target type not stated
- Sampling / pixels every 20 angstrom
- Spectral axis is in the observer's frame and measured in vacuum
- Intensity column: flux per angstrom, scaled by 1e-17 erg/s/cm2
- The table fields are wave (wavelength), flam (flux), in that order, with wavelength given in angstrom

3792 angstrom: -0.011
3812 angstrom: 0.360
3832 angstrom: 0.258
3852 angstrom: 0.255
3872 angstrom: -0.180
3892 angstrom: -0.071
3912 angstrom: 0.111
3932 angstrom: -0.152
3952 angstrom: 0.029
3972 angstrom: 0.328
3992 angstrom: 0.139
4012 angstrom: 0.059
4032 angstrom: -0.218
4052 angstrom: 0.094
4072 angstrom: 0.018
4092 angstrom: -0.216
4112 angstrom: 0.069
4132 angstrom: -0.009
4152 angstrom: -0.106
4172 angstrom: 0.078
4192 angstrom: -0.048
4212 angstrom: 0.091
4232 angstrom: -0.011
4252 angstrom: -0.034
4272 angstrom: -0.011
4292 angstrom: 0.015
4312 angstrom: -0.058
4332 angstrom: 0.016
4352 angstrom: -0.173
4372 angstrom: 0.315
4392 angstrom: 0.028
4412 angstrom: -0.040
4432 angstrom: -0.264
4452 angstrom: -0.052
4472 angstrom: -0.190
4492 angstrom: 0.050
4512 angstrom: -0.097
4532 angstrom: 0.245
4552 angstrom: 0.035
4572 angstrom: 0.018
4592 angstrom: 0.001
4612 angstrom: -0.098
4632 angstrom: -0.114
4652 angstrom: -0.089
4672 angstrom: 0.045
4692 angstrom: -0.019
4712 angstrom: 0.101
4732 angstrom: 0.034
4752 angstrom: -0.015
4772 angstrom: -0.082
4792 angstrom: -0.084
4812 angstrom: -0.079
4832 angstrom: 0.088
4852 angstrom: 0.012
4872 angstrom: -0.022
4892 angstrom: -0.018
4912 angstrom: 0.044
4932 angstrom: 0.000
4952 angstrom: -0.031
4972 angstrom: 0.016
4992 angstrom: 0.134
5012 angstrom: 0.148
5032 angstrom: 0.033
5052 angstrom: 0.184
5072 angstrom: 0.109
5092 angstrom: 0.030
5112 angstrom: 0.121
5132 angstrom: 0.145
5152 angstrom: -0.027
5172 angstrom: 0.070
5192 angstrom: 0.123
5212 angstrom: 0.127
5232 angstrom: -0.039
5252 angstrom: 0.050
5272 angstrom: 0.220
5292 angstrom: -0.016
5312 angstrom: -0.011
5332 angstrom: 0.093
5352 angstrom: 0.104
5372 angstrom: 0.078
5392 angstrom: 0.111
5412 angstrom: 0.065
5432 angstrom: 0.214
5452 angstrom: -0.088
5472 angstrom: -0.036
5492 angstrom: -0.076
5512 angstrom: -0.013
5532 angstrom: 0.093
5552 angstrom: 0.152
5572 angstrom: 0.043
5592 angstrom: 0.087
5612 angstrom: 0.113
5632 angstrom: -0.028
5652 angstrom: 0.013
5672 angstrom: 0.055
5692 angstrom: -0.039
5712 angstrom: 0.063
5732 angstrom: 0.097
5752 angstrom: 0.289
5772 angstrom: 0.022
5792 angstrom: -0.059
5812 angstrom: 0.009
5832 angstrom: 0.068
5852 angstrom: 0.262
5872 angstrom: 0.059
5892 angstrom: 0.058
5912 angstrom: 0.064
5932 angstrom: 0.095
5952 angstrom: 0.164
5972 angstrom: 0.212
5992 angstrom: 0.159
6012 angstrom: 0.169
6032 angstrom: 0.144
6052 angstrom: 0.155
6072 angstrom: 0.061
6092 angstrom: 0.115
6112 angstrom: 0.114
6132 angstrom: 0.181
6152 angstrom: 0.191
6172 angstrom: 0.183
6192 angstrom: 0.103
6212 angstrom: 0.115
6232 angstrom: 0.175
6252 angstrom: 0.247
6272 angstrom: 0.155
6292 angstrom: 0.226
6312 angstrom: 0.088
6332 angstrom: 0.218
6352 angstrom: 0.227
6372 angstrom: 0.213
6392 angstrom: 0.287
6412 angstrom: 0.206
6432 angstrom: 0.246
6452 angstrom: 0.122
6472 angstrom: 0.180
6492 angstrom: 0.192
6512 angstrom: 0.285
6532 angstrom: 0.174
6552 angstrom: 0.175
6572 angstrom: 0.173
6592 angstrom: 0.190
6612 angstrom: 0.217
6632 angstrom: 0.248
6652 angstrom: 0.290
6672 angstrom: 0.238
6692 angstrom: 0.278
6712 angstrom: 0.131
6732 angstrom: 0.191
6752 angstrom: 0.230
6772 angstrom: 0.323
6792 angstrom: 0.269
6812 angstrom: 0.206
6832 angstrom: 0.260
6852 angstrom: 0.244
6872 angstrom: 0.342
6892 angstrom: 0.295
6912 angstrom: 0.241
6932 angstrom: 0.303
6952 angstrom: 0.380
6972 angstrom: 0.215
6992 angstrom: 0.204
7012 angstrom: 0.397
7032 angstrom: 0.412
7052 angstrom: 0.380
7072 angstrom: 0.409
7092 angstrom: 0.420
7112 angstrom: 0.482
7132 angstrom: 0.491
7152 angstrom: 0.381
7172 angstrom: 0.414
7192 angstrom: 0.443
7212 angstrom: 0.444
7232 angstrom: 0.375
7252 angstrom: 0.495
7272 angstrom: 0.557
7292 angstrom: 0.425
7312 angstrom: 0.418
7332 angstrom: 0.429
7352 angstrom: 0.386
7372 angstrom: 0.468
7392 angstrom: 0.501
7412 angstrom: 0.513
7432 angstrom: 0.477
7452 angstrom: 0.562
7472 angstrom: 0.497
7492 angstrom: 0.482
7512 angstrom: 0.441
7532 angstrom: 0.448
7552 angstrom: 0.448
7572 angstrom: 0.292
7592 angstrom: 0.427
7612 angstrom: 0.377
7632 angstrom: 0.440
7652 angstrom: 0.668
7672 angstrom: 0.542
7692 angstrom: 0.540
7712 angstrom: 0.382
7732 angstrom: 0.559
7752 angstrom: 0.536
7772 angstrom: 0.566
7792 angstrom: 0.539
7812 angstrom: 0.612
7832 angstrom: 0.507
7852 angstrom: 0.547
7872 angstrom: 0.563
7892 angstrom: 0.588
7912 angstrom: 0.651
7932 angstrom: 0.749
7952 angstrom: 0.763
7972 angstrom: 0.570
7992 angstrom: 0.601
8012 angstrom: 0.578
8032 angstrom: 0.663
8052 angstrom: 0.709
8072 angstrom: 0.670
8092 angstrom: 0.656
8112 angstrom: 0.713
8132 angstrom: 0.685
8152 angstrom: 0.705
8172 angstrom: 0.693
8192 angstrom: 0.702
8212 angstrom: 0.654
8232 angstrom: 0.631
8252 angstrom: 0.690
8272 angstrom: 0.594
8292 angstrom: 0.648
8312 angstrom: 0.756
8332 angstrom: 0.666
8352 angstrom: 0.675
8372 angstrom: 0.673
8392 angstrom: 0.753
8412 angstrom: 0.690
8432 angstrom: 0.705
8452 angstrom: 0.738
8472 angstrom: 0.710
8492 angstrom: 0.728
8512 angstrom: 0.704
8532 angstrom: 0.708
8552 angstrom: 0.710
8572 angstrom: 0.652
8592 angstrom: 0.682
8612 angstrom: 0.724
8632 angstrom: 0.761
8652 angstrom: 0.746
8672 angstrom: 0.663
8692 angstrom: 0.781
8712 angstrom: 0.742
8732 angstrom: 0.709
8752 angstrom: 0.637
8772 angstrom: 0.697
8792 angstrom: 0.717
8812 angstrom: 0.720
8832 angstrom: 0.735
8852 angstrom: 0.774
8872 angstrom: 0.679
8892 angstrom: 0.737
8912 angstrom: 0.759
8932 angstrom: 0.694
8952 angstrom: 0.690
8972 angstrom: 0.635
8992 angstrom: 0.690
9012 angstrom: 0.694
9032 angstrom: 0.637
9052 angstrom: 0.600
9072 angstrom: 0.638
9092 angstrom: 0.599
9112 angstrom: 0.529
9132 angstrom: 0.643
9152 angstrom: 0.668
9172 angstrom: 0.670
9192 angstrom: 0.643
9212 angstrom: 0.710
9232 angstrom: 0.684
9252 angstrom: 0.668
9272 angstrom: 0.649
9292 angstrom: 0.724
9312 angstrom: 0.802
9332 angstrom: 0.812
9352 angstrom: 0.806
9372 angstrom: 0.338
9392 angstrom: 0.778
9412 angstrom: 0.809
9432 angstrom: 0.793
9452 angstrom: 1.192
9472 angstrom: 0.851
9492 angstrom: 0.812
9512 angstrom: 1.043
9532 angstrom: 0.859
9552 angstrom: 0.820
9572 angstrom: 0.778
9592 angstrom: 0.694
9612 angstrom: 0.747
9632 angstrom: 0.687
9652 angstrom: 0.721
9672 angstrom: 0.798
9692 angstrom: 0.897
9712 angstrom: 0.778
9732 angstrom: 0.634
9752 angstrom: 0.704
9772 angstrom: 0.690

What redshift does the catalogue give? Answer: 0.76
